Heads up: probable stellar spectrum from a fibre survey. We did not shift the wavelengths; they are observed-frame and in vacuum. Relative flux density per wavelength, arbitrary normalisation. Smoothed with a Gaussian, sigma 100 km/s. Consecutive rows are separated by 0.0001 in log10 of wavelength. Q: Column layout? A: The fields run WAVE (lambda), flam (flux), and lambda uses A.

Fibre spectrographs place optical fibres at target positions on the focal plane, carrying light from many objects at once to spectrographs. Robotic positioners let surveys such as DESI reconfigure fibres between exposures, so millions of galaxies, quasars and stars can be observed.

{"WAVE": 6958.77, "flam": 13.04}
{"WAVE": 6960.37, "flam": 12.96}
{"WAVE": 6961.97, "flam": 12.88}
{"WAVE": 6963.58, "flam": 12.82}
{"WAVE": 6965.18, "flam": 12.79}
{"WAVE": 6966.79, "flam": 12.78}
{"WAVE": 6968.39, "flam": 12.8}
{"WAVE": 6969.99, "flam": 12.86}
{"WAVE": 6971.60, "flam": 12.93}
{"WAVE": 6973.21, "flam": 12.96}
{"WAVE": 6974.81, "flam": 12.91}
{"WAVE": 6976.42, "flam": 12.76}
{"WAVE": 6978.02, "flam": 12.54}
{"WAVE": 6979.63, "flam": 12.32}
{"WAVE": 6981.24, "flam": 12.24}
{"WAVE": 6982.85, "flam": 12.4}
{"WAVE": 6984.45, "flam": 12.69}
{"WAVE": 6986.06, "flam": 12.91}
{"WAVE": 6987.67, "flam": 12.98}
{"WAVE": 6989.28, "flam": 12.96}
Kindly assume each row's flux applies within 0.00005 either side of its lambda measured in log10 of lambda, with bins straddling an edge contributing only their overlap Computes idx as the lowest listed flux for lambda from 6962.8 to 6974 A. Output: 12.78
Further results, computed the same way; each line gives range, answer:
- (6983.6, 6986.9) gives 12.69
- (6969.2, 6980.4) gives 12.32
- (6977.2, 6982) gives 12.24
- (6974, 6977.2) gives 12.76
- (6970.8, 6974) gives 12.93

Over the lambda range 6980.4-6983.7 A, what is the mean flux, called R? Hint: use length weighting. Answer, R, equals 12.3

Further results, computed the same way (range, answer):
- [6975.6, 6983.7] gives 12.5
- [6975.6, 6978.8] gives 12.7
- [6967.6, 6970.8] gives 12.8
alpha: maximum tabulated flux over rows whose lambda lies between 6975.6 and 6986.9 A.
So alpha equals 12.91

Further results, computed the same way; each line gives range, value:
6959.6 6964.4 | 12.96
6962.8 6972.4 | 12.93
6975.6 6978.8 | 12.76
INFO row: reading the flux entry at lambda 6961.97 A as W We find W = 12.88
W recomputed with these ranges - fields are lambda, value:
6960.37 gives 12.96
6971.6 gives 12.93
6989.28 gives 12.96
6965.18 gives 12.79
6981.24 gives 12.24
